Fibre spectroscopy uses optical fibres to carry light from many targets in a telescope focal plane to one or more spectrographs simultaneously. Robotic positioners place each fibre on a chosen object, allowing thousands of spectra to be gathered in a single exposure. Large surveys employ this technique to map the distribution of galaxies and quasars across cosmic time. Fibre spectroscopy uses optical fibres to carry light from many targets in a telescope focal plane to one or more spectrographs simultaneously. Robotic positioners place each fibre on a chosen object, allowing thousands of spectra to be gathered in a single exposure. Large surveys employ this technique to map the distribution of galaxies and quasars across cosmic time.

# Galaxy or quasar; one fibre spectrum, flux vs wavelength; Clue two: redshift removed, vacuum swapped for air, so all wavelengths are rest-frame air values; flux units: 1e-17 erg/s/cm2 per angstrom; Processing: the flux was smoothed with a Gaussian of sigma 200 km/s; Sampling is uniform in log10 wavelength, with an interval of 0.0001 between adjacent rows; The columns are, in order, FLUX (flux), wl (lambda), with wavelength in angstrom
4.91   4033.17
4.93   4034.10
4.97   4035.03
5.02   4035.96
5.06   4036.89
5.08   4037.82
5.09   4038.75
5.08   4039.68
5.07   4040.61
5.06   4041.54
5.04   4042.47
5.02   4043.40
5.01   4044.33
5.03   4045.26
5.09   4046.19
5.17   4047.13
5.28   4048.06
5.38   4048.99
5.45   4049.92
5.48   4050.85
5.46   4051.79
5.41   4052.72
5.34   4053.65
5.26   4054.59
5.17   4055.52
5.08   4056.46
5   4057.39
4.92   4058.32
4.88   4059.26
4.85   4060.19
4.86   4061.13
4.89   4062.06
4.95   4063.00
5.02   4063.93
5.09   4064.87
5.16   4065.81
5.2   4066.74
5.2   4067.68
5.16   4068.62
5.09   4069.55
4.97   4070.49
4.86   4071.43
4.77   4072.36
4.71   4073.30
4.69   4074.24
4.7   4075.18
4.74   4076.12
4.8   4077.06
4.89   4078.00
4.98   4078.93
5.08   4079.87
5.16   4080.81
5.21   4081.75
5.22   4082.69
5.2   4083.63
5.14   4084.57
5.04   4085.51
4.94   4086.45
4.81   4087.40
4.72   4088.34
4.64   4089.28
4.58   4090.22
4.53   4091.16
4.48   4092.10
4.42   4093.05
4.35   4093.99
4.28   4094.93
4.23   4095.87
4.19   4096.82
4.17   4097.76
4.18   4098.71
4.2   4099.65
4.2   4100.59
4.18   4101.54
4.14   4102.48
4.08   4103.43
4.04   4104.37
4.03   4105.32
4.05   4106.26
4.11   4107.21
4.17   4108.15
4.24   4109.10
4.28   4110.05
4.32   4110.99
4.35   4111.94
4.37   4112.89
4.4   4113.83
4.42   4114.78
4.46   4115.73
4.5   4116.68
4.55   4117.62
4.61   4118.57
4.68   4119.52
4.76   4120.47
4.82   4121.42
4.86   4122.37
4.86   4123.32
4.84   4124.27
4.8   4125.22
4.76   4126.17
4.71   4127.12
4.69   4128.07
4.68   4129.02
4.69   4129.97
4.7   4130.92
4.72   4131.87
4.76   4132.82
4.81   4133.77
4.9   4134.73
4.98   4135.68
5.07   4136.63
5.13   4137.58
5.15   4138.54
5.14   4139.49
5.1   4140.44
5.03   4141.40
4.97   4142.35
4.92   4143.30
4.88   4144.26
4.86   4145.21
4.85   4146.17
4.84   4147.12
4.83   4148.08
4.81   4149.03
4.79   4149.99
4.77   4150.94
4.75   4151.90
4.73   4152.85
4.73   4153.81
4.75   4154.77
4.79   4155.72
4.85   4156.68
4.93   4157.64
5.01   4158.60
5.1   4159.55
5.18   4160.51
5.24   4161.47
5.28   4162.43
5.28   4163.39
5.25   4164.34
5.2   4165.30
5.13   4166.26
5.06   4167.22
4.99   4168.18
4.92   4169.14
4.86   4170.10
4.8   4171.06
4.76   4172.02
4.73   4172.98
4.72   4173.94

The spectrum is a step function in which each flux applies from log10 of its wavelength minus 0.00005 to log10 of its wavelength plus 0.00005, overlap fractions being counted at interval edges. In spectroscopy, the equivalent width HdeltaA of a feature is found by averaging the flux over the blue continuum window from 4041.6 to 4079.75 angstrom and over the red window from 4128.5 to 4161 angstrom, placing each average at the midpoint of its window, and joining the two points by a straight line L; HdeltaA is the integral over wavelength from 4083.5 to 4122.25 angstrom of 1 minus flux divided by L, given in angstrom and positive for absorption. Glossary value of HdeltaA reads 4.2 angstrom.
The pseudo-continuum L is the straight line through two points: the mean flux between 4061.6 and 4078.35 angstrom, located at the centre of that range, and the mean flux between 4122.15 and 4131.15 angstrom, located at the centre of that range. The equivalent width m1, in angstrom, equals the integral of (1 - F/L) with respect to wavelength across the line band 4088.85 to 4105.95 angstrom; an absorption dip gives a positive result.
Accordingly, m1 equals 2.0 angstrom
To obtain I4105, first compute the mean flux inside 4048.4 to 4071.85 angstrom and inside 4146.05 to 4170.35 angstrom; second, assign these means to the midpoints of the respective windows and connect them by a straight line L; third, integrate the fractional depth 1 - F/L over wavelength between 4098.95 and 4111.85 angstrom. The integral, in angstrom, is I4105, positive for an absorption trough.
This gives 2.27 angstrom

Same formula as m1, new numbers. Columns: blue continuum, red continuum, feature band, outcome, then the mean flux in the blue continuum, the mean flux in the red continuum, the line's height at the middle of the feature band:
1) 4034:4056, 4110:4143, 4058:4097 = 1.17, 5.17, 4.75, 5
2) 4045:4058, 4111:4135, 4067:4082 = 0.38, 5.26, 4.66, 5.06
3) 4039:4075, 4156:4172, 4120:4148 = 1.05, 5.08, 5.05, 5.06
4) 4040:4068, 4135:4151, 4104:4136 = 2.82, 5.13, 4.95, 5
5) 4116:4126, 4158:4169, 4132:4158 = 0.37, 4.72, 5.15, 4.96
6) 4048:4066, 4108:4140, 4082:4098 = 0.85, 5.14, 4.69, 4.92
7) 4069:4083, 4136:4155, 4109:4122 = 1.12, 4.93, 4.91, 4.92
